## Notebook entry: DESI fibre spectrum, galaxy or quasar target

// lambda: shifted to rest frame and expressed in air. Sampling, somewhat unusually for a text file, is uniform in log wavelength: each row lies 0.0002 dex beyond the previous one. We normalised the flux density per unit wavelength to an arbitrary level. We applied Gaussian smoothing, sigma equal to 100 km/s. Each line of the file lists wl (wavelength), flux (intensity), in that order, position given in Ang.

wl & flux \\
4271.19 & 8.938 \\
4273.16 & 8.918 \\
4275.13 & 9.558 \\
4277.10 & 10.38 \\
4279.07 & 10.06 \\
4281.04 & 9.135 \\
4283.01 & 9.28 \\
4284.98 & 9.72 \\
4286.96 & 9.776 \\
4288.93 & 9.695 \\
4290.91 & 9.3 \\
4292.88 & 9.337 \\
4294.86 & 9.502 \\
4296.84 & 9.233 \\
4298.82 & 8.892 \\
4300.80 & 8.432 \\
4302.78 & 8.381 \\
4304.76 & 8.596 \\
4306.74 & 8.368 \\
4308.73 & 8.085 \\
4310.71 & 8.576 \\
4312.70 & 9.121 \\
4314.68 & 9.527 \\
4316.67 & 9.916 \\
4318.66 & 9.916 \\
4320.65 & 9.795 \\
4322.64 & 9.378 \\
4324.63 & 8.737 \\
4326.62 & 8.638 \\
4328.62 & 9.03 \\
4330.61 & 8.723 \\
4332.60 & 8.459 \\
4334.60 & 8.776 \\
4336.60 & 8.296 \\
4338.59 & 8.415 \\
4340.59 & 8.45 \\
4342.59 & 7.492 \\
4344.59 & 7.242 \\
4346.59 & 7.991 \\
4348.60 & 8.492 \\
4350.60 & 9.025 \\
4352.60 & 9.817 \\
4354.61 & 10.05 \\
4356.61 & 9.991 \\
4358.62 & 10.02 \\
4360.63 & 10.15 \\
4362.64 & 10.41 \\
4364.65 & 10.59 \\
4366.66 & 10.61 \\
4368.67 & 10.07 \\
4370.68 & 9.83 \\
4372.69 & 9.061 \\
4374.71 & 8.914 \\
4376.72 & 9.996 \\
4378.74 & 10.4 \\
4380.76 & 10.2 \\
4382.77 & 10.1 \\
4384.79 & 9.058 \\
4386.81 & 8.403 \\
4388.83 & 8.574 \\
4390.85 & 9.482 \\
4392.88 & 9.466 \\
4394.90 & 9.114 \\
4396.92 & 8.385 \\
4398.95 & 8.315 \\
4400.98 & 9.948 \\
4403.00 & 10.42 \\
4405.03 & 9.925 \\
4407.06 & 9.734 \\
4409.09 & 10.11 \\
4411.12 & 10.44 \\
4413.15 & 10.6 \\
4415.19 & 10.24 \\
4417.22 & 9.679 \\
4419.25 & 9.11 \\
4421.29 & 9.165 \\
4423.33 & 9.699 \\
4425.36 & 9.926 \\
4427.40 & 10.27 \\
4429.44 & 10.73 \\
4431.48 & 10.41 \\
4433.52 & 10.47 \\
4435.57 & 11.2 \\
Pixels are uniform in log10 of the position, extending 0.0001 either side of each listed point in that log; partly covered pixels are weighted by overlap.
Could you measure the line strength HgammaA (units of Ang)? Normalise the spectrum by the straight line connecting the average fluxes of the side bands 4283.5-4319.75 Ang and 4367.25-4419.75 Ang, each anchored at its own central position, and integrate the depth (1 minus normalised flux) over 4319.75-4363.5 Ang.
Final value 1.8 Ang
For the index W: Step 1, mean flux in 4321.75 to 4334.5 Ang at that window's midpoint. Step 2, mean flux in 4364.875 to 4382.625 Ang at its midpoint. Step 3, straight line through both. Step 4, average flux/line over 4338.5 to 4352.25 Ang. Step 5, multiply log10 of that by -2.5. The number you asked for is 0.13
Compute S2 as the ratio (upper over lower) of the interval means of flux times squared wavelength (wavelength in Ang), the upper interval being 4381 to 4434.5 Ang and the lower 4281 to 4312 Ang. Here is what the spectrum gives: 1.13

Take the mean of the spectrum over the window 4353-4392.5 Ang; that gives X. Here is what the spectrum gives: 9.78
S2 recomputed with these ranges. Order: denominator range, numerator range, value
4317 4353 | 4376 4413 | 1.13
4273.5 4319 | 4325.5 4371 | 1.01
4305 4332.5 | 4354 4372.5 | 1.15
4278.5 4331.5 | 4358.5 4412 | 1.10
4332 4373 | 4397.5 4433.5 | 1.11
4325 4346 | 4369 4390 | 1.16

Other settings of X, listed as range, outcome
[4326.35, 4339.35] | 8.62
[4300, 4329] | 8.97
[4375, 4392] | 9.5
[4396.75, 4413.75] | 9.81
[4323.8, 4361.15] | 8.82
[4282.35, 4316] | 9.05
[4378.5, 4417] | 9.61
